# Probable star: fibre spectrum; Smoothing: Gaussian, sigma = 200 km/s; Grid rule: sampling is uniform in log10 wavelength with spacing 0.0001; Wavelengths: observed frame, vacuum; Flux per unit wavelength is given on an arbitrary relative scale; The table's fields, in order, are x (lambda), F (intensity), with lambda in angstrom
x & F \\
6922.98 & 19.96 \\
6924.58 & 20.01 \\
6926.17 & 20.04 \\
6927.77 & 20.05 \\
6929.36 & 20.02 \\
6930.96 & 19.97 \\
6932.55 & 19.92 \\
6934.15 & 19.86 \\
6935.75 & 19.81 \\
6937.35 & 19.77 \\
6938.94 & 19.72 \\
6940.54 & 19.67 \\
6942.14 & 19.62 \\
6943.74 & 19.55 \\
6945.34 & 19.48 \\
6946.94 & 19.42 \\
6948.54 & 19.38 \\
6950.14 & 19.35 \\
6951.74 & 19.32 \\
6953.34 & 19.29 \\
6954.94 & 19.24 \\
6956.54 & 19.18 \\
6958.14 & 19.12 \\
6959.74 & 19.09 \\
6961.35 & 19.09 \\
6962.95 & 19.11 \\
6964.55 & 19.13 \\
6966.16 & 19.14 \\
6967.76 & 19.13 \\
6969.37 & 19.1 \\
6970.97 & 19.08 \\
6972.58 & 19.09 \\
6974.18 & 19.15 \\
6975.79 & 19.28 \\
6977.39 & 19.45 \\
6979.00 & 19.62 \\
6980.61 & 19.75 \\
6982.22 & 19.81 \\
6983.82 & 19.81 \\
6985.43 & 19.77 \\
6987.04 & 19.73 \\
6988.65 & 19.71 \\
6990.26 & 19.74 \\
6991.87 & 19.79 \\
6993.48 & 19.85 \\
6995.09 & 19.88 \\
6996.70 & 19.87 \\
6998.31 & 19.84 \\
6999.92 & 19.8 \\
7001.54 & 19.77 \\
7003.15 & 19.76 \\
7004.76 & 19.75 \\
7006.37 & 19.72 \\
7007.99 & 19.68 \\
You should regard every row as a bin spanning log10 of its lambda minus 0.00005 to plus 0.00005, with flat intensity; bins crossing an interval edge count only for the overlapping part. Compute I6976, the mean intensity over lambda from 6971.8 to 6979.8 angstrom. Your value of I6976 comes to 19.3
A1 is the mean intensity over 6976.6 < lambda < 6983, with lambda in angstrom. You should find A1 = 19.6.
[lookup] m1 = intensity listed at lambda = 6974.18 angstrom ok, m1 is 19.15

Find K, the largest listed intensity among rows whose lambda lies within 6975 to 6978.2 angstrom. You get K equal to 19.45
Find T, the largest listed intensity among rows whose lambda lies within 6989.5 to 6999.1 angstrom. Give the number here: 19.88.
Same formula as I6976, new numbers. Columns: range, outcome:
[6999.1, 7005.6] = 19.8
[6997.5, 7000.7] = 19.8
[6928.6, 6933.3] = 20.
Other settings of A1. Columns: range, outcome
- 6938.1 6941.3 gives 19.7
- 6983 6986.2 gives 19.8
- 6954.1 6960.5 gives 19.2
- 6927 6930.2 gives 20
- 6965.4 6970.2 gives 19.1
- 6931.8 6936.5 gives 19.8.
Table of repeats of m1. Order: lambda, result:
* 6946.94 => 19.42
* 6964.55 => 19.13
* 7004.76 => 19.75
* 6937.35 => 19.77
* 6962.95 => 19.11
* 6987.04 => 19.73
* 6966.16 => 19.14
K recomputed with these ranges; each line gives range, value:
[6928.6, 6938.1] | 20.02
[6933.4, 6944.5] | 19.86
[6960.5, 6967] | 19.14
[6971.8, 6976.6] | 19.28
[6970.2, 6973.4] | 19.09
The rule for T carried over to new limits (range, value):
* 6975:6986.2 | 19.81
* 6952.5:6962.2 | 19.29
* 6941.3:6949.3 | 19.62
